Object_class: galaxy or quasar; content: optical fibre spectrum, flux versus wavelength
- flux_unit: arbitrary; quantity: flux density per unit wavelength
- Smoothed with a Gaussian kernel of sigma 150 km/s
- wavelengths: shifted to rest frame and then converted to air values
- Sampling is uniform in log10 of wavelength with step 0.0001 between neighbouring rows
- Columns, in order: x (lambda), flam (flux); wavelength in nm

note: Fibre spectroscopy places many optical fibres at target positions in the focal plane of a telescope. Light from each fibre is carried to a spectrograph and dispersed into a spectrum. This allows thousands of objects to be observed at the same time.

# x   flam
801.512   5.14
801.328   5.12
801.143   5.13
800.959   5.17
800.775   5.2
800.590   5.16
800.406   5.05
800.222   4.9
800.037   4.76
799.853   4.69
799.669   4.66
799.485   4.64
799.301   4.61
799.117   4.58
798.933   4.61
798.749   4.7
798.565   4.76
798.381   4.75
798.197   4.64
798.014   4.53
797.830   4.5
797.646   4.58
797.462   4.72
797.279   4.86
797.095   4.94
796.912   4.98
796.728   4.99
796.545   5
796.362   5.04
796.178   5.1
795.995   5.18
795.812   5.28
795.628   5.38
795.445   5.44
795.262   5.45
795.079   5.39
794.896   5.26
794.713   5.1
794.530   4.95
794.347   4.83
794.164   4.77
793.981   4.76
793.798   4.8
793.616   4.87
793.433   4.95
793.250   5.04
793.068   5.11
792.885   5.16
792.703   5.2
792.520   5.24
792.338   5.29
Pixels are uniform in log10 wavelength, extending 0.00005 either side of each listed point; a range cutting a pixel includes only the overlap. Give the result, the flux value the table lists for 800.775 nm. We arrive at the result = 5.2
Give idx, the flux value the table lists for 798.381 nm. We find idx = 4.75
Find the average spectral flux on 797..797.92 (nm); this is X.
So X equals 4.72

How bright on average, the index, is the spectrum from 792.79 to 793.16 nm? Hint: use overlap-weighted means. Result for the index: 5.15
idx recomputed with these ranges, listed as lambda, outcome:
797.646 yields 4.58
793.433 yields 4.95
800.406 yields 5.05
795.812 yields 5.28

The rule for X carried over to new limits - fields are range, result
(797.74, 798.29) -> 4.56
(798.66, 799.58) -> 4.63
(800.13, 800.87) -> 5.08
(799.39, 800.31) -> 4.73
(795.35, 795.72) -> 5.41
